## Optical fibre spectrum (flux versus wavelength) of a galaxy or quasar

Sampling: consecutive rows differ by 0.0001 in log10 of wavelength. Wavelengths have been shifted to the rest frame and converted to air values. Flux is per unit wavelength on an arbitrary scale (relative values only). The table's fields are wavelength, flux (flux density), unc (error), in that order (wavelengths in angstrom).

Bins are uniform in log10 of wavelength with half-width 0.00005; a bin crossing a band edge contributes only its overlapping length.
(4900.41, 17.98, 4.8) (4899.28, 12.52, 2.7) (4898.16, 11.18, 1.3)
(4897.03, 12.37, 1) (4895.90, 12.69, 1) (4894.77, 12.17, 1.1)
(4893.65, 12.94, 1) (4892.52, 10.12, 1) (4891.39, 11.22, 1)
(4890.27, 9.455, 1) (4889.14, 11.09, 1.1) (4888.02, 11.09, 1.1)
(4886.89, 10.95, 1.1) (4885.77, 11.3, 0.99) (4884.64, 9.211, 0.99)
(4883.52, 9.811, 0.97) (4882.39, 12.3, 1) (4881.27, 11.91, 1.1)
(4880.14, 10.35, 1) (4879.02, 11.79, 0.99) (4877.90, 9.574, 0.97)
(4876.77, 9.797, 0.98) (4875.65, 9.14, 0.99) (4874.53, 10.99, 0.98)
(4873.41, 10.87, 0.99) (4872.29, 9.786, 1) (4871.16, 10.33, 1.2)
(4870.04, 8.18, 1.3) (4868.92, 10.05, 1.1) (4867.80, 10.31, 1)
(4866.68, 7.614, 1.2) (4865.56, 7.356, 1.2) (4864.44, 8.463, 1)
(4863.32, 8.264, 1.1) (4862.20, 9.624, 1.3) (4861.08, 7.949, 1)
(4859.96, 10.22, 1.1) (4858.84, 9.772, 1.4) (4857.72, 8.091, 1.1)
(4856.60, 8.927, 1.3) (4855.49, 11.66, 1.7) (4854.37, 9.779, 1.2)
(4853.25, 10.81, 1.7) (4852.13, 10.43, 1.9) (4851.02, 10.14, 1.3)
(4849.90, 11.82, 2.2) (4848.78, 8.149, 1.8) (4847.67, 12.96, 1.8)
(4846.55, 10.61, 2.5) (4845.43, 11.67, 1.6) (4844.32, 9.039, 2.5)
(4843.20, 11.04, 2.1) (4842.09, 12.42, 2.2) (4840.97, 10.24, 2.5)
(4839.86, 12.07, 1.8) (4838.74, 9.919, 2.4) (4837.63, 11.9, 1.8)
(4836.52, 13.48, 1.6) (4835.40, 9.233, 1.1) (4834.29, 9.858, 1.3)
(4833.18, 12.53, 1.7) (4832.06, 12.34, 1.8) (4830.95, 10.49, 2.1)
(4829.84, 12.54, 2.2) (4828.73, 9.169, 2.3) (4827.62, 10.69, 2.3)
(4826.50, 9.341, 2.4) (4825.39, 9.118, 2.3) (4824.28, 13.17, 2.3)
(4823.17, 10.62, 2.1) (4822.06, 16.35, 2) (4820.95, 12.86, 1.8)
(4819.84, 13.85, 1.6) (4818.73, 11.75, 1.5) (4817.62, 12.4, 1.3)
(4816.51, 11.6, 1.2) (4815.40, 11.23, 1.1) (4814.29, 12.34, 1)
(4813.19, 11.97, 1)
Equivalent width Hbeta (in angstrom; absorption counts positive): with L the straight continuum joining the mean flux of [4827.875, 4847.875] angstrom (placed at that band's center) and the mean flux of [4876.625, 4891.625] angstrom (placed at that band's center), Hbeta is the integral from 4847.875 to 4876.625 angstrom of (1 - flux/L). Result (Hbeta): 3.5 angstrom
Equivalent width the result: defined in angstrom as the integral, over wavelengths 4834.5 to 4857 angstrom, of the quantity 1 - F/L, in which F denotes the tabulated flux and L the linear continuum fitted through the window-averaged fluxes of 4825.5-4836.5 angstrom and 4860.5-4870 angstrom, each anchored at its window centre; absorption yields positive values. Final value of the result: -2.18 angstrom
